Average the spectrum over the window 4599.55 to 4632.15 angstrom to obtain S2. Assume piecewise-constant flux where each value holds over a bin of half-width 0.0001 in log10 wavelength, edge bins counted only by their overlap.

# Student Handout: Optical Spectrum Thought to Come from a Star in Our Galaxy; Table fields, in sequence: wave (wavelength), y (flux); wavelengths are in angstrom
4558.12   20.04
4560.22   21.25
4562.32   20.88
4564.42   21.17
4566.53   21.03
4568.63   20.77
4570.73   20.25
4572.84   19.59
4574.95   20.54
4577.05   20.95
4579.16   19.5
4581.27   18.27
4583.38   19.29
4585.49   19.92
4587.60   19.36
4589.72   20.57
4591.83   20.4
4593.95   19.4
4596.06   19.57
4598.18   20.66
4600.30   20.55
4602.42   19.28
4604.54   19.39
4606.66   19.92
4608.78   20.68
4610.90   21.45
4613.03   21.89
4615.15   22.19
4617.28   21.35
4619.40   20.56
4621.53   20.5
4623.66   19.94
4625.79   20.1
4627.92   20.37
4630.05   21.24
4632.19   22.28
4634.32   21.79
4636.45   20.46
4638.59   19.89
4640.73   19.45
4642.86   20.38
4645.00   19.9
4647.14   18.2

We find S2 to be 20.7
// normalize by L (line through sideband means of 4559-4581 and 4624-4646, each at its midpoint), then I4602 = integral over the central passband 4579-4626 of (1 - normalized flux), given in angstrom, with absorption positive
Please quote 0.72 angstrom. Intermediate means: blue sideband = 20.5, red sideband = 20.6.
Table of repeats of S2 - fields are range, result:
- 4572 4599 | 19.8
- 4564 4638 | 20.4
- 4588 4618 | 20.5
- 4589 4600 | 20.1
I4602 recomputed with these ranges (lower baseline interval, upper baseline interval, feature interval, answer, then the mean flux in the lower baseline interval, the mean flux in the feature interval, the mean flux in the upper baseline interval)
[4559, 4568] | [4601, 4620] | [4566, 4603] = 1.6 angstrom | 21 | 20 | 20.8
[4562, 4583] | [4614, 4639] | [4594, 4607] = 0.5 angstrom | 20.2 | 19.9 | 20.9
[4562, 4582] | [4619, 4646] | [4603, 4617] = -0.3 angstrom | 20.3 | 20.9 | 20.5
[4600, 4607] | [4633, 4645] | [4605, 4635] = -1.4 angstrom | 19.7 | 21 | 20.4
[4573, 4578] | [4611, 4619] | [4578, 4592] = 0.8 angstrom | 20.5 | 19.6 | 21.7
